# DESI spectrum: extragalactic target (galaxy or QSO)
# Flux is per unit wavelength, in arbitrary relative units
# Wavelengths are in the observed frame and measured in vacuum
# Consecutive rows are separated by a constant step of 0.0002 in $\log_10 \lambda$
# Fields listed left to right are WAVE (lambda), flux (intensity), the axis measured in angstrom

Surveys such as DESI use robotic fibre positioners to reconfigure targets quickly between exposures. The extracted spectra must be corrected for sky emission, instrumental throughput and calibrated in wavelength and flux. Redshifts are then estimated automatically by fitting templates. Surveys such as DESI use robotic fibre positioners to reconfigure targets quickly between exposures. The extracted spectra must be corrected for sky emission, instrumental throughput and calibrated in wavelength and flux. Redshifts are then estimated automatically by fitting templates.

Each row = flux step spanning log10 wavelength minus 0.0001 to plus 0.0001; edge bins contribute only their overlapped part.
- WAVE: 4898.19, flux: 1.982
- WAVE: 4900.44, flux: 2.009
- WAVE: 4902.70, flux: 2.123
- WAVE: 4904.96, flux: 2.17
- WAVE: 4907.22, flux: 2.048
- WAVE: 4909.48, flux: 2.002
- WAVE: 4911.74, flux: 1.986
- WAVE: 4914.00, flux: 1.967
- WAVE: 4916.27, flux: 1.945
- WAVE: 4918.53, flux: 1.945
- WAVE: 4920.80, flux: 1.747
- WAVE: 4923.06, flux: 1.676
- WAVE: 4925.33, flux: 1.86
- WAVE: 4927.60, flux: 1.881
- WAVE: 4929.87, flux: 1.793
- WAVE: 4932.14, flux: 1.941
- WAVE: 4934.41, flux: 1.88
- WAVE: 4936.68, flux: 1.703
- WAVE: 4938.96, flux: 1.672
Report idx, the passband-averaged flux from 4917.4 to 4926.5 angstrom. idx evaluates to 1.81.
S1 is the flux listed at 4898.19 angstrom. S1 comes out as 1.982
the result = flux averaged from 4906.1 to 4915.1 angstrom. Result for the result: 2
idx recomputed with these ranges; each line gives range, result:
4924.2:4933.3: 1.87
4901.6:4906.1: 2.15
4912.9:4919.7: 1.95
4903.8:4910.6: 2.07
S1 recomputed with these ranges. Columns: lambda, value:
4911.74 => 1.986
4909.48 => 2.002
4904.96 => 2.17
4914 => 1.967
